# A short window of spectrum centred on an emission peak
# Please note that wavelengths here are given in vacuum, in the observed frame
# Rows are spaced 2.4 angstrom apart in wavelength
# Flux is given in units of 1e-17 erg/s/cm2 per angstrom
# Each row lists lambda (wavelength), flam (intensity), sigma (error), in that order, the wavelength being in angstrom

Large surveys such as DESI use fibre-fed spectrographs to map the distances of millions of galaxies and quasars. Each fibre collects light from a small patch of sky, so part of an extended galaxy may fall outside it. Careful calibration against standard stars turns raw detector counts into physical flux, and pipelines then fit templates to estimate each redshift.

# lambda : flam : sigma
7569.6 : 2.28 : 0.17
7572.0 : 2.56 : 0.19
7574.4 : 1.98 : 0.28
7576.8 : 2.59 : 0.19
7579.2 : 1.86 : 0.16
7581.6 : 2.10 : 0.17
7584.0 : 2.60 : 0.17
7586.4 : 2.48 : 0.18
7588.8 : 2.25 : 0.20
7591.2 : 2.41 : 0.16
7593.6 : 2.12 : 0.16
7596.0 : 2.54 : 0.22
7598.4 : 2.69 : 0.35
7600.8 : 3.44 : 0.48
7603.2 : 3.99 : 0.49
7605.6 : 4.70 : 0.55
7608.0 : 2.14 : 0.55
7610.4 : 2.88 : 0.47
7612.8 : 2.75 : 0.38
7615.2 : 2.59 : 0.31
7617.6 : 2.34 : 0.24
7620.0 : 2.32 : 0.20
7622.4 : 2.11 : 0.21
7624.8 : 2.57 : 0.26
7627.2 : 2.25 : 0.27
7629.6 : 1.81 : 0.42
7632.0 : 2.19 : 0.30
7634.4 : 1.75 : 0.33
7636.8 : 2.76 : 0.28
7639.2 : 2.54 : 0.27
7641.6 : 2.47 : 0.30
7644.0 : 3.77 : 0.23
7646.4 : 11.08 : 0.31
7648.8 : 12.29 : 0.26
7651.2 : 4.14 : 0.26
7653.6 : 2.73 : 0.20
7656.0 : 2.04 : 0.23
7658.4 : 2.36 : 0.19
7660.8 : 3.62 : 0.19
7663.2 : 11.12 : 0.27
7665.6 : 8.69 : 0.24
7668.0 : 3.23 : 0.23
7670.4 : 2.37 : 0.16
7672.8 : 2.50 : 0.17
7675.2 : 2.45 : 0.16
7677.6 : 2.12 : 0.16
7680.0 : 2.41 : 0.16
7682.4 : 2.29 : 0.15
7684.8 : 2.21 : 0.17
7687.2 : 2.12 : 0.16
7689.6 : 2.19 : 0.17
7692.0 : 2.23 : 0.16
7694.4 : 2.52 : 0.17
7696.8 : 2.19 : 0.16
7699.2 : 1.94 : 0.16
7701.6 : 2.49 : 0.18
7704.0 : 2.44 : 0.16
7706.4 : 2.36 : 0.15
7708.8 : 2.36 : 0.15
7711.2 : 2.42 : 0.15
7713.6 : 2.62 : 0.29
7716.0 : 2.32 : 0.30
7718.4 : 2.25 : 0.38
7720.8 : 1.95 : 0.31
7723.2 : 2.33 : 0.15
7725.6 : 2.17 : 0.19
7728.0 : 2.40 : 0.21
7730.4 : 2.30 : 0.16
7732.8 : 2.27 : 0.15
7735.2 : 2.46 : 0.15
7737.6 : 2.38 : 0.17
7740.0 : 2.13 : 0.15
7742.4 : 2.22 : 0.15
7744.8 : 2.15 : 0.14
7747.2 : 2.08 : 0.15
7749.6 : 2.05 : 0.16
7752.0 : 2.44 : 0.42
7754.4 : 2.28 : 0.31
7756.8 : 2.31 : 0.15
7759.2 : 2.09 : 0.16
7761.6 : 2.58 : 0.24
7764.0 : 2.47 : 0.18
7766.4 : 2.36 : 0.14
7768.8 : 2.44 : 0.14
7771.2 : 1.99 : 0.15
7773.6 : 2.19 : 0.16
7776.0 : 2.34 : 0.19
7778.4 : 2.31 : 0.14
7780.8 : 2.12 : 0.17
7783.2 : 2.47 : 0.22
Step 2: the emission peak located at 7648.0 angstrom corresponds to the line [S II] 6716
